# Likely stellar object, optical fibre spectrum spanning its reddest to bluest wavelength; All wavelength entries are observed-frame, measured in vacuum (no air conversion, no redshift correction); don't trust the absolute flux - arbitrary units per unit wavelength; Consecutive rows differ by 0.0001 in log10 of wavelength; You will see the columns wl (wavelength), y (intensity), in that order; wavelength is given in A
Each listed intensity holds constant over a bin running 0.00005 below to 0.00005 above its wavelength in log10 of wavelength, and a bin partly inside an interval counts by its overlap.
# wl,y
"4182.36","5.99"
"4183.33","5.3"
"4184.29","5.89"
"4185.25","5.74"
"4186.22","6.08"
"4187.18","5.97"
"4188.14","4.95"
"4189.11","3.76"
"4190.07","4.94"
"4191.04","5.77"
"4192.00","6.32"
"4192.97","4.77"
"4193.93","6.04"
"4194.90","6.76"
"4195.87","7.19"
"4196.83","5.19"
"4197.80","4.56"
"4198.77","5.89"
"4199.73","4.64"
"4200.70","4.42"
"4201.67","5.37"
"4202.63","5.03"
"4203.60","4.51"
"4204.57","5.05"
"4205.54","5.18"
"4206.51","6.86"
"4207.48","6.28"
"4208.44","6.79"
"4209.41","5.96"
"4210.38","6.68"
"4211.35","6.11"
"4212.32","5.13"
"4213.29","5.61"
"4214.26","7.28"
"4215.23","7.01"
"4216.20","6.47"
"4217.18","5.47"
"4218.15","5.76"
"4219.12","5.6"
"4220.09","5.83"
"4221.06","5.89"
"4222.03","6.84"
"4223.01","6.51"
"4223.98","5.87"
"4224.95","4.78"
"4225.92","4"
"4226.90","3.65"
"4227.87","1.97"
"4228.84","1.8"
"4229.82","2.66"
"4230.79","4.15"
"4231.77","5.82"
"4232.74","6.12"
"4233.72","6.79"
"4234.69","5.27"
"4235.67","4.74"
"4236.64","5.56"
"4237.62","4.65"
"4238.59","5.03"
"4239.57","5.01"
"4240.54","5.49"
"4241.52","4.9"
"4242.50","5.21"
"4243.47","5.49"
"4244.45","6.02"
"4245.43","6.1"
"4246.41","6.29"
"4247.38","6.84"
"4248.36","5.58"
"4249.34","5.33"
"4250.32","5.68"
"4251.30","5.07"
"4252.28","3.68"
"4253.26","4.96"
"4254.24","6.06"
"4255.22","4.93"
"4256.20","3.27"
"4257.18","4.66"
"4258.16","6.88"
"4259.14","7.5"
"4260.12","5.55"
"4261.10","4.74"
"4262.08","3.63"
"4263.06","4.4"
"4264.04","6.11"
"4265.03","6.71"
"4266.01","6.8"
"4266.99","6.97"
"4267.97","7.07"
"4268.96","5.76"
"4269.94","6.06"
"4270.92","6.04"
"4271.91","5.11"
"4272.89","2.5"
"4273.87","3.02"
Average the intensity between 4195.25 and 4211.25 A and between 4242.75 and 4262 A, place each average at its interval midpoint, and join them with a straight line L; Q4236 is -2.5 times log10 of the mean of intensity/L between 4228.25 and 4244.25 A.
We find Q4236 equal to 0.12 mag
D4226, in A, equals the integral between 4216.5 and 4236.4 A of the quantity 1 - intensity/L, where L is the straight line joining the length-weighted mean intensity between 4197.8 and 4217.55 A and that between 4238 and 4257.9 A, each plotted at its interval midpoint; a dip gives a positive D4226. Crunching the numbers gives 2.0 A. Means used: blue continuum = 5.76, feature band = 5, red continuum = 5.29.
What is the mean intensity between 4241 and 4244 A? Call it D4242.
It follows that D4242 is 5.21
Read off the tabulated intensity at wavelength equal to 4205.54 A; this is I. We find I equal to 5.18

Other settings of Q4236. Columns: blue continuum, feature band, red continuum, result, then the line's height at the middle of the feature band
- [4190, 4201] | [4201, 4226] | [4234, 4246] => -0.07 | 5.48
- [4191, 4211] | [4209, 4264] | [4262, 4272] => 0.10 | 5.85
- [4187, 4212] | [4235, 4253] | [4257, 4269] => 0.09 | 5.83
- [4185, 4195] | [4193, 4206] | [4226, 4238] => -0.02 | 5.26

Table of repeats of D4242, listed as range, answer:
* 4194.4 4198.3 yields 5.91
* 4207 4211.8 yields 6.38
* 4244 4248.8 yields 6.17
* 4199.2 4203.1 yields 4.89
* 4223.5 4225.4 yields 5.34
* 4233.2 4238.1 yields 5.4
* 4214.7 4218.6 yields 6.18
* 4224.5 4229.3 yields 3.24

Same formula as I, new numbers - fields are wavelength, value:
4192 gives 6.32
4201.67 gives 5.37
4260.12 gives 5.55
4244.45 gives 6.02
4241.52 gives 4.9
